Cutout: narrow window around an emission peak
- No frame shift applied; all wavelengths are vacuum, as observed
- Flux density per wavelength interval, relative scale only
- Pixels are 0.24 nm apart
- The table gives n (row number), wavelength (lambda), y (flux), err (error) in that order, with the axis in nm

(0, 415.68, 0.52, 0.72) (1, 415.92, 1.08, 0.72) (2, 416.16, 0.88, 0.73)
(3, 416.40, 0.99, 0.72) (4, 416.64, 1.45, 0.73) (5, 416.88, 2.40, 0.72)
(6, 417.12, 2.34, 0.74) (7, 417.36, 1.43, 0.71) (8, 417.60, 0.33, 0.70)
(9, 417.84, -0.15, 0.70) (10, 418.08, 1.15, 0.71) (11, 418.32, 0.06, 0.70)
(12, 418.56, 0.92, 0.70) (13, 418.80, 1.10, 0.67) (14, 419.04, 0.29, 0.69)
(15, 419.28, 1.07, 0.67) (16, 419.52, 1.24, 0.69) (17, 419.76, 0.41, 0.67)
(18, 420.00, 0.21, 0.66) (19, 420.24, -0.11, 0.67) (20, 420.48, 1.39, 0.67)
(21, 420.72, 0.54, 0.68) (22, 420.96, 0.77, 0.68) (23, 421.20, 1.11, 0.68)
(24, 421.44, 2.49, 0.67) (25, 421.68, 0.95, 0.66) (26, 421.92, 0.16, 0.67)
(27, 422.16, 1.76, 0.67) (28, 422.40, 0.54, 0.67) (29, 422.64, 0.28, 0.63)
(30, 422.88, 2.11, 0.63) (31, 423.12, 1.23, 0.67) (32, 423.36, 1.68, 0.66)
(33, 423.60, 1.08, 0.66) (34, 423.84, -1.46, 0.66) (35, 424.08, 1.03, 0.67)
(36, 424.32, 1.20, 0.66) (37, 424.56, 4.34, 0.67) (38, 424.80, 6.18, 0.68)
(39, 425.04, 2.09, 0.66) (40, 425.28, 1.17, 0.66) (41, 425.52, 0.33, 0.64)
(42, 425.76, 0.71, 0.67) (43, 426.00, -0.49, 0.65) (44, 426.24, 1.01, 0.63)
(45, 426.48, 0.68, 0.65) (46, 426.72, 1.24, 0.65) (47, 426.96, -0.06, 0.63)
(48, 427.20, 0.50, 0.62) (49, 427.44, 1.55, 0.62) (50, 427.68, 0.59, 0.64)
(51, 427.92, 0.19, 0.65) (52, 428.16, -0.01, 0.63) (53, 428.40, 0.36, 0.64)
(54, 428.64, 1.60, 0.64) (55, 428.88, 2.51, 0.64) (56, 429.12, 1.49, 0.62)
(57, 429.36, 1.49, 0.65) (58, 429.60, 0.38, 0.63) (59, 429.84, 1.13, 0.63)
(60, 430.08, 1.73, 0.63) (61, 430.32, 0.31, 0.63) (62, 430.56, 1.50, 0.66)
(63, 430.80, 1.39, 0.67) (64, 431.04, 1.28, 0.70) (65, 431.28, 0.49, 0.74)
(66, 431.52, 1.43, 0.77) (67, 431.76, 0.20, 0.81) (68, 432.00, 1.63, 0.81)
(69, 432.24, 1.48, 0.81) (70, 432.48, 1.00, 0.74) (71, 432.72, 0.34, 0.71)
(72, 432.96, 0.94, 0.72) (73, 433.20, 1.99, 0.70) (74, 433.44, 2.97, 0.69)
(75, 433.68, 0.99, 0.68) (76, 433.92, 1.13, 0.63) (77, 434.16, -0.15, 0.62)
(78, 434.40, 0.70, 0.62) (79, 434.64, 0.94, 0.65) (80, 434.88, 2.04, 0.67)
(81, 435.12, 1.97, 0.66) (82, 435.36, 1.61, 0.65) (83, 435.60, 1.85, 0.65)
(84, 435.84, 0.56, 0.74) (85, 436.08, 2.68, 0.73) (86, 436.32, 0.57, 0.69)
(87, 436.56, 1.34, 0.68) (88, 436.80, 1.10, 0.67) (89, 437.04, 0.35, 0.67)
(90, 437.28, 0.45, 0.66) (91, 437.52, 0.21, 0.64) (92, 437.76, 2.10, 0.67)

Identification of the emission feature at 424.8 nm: [O II] 3727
